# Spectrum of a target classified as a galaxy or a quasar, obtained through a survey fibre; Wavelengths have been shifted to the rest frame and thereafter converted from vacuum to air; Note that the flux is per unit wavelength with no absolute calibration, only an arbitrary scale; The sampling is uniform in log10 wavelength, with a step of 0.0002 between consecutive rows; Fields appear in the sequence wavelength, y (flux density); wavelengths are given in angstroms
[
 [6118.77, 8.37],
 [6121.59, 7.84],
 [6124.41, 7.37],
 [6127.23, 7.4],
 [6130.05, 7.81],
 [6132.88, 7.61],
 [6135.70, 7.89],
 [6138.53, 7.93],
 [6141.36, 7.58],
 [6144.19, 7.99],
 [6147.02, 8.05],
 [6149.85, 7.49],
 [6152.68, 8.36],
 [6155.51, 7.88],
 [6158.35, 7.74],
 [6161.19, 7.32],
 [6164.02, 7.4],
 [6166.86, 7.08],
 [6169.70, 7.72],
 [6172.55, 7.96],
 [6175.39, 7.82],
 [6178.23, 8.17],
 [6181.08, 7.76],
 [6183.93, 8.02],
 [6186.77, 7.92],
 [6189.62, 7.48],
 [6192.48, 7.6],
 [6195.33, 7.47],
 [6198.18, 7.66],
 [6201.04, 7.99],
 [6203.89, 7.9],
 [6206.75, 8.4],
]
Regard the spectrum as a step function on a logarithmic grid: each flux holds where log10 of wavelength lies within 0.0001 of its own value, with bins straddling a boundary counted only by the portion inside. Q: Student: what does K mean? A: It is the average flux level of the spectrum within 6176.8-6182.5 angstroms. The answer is 7.97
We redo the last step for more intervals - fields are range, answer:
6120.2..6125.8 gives 7.6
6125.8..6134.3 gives 7.61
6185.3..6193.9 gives 7.67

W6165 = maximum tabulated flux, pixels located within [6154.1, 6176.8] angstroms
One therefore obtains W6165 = 7.96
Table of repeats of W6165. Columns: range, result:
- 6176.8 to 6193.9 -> 8.17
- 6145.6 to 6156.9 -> 8.36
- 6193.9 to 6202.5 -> 7.99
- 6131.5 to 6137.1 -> 7.89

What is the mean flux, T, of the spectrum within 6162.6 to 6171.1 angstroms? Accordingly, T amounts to 7.41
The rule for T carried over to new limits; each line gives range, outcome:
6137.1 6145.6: 7.83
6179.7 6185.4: 7.9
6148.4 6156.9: 7.92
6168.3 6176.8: 7.83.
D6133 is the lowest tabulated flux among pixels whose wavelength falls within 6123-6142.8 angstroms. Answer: 7.37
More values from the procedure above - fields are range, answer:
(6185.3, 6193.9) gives 7.48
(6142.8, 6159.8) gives 7.49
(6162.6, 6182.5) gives 7.08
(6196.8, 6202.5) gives 7.66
